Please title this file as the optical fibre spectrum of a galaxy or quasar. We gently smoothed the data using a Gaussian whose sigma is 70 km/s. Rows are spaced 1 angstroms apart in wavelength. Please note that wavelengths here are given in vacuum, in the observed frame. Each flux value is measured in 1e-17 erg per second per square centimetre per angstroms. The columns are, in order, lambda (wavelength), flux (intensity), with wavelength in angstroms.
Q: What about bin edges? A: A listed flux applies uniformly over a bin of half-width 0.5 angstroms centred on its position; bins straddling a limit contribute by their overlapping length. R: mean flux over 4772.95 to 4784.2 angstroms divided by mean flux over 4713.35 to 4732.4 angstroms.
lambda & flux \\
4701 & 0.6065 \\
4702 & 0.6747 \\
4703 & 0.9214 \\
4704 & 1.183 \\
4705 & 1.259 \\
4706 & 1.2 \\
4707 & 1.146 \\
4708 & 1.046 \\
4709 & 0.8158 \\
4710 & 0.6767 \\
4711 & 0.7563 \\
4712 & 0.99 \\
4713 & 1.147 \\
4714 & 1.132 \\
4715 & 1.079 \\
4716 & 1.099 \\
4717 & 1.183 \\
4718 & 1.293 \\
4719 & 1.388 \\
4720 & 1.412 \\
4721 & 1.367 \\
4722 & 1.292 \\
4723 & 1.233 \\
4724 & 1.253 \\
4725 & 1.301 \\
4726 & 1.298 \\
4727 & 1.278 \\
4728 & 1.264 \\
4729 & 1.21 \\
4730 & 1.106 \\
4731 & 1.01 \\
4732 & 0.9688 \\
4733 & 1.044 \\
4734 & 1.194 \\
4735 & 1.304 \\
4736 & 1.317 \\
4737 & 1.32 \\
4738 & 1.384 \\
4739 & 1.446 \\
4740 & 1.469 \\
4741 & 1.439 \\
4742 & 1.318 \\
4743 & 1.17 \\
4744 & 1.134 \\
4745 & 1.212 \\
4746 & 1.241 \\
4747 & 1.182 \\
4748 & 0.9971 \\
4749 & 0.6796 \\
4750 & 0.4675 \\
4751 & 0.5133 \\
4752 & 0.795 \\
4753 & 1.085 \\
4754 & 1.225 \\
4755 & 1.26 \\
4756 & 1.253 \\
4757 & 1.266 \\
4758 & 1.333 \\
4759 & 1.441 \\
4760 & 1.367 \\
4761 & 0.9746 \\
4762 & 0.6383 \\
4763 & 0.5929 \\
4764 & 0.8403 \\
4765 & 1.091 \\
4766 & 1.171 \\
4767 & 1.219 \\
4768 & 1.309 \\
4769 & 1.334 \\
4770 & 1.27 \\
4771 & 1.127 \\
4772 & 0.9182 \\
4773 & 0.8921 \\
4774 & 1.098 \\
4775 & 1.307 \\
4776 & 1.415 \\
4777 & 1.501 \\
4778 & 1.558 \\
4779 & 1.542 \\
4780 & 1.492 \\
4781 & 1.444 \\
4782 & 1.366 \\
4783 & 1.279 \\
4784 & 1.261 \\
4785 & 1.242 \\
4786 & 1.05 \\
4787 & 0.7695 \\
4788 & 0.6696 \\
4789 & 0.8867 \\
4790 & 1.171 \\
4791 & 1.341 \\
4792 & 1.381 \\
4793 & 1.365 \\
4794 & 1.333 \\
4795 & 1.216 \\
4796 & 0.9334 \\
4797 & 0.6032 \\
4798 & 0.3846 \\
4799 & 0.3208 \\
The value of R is 1.1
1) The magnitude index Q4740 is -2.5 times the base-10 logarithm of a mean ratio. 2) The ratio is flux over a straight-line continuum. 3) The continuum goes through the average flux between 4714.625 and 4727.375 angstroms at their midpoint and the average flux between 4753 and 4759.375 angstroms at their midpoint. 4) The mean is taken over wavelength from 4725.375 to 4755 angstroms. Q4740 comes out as 0.12 mag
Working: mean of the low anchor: 1.27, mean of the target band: 1.14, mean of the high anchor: 1.28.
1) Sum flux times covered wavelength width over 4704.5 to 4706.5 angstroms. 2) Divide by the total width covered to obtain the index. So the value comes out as 1.23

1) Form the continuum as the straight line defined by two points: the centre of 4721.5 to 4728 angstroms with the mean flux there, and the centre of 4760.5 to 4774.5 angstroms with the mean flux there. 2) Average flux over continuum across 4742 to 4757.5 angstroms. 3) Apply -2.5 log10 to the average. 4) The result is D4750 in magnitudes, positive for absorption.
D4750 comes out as 0.09 mag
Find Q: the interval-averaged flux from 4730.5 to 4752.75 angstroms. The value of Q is 1.12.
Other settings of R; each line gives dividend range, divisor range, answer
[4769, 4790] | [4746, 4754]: 1.39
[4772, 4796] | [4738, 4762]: 1.08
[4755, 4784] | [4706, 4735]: 1.06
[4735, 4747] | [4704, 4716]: 1.27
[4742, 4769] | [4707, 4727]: 0.93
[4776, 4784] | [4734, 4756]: 1.26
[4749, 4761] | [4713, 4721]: 0.87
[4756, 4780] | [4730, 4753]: 1.07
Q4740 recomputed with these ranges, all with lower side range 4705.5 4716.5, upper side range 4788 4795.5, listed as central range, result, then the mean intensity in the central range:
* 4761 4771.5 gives 0.09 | 1.06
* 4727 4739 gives -0.14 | 1.21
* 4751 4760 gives -0.06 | 1.18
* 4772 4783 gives -0.15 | 1.34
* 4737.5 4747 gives -0.20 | 1.31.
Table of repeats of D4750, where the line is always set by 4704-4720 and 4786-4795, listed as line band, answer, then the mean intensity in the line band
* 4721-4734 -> -0.092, 1.2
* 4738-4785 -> -0.064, 1.18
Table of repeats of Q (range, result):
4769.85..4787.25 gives 1.26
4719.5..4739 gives 1.25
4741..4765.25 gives 1.05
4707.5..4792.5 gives 1.16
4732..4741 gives 1.3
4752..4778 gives 1.16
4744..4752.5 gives 0.901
